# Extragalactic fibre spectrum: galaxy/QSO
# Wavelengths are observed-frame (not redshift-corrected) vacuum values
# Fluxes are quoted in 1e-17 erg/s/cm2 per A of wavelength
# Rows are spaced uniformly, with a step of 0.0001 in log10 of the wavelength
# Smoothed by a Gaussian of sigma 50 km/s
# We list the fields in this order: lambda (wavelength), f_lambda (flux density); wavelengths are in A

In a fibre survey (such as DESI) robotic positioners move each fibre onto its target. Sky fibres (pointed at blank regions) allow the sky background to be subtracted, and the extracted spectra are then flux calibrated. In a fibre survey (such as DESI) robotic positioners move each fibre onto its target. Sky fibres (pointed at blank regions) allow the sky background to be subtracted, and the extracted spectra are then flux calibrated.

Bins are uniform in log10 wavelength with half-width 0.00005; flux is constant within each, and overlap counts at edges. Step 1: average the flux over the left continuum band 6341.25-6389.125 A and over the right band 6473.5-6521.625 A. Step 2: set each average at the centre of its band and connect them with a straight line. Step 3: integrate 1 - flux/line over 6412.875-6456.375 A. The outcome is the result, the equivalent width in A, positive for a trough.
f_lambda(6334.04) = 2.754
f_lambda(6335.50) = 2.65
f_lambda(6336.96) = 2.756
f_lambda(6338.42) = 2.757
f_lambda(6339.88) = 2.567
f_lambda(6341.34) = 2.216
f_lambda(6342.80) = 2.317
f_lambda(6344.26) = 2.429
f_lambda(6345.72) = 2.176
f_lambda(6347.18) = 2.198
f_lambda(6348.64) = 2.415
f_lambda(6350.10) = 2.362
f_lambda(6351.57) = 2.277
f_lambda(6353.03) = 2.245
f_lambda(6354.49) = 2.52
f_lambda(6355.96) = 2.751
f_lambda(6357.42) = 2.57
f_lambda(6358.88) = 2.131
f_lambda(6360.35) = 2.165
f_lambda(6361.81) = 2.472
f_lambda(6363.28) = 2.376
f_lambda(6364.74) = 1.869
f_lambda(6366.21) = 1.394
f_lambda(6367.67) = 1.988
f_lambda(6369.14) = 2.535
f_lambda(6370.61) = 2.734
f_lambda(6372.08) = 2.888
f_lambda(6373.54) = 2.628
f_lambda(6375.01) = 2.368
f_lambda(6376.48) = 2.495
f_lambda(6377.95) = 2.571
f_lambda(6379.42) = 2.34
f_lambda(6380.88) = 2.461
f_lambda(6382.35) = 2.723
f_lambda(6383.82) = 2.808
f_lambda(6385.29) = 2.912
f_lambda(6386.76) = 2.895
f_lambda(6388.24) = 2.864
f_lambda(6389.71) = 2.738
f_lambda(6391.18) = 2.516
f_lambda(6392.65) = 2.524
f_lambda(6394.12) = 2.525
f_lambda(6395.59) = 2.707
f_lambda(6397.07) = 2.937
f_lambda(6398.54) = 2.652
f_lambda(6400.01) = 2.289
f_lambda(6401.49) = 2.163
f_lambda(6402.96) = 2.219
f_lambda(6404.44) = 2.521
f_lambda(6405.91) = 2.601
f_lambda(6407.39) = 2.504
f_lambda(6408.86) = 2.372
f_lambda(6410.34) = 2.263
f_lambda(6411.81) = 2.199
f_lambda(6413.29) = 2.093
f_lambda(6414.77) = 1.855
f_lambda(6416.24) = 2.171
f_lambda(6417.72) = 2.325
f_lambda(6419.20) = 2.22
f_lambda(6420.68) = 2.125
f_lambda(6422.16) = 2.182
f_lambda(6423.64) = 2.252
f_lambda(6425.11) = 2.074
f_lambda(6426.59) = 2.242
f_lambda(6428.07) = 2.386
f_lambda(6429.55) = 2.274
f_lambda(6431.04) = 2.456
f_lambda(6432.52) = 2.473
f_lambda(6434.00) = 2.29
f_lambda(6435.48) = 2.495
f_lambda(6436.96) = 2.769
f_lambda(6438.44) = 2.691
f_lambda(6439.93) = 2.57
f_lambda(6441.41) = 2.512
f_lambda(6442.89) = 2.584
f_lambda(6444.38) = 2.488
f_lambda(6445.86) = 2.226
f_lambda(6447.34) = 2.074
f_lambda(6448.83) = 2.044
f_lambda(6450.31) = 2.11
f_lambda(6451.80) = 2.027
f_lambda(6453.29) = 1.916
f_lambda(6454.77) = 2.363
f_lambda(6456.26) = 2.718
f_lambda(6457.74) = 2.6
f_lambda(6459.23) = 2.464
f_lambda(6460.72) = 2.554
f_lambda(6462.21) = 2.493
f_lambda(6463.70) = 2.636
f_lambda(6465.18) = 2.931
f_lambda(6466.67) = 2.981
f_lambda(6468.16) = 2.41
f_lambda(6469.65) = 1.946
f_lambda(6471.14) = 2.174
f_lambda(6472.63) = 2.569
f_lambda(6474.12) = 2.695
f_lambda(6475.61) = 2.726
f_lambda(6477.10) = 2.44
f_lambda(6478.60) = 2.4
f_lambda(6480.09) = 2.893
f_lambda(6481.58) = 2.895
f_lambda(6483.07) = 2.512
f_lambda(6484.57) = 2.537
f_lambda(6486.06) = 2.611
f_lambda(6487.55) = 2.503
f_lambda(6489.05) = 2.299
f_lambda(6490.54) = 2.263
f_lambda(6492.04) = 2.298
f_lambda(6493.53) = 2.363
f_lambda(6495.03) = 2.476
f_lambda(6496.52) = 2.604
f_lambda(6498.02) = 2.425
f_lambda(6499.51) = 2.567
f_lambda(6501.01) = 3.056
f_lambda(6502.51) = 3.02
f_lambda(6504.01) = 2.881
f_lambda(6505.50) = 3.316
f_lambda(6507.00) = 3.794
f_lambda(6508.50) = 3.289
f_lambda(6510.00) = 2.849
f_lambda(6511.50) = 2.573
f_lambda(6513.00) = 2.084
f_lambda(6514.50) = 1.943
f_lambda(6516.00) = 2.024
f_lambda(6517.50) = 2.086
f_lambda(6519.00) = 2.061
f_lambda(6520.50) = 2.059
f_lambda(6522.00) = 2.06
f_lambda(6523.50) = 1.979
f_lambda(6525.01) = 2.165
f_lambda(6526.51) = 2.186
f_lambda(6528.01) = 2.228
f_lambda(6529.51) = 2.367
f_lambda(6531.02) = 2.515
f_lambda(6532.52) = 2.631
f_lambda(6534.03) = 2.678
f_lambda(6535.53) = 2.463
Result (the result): 3.66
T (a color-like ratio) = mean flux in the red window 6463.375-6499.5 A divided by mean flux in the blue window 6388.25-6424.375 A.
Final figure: 1.1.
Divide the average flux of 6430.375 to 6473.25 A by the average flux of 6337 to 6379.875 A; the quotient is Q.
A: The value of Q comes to 1.0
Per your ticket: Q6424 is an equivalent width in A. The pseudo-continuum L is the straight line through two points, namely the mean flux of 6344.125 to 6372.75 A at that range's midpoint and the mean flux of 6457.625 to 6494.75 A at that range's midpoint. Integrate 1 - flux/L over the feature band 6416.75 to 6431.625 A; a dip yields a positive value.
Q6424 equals 1.1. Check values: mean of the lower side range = 2.32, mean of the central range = 2.25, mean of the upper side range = 2.53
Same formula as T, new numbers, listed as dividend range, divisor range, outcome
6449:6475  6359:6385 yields 1.01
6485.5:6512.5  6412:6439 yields 1.19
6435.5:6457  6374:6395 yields 0.90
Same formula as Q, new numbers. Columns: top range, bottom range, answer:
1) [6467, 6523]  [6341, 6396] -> 1.03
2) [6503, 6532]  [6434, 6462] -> 1.02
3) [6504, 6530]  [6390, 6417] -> 1.01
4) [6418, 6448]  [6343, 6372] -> 1.03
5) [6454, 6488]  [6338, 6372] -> 1.10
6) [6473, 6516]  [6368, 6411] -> 1.03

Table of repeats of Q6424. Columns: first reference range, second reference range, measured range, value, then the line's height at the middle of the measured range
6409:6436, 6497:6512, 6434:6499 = 3.9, 2.64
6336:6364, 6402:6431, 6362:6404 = -3.1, 2.33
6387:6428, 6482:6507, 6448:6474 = 1.4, 2.55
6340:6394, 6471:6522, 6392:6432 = 2.4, 2.49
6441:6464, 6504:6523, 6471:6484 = -1.0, 2.42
